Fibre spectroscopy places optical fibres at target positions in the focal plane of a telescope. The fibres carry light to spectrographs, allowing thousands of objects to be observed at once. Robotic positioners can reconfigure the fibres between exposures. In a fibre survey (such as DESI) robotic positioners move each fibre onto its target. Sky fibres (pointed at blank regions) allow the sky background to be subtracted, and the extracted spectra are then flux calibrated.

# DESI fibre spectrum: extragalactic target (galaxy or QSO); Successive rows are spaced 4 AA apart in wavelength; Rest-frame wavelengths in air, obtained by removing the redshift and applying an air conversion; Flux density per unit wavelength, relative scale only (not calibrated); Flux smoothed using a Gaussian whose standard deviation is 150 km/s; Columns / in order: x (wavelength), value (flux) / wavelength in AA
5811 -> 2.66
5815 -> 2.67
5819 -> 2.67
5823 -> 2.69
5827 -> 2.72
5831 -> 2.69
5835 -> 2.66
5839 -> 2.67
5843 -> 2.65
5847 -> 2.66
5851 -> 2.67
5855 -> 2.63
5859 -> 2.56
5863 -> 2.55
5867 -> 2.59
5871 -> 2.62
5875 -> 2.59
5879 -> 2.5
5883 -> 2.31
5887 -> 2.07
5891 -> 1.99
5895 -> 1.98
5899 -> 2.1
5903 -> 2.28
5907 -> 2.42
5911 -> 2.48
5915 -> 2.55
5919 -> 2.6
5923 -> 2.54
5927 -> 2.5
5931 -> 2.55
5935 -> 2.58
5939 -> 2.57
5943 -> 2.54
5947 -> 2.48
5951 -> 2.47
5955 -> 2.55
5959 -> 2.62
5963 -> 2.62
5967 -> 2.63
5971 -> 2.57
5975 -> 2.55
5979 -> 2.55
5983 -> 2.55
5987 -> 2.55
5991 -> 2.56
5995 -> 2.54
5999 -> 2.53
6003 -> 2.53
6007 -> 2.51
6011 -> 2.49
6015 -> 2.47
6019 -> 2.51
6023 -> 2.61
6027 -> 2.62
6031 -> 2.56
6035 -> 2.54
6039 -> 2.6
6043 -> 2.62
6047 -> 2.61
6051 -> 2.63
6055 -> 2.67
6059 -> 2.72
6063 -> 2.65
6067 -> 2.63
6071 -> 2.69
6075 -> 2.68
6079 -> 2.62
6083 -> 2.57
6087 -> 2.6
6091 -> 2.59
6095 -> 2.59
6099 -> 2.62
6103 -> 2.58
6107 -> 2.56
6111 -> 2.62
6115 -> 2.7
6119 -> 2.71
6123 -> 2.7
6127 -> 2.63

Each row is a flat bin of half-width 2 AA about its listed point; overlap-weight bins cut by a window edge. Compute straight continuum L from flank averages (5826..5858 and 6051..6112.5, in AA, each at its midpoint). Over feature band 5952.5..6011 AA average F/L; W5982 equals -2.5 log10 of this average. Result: 0.03 mag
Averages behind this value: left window 2.66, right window 2.63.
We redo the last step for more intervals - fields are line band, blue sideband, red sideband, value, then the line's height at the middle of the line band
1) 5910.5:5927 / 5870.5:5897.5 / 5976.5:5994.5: -0.077 mag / 2.37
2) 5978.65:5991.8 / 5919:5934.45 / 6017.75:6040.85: 0.004 mag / 2.56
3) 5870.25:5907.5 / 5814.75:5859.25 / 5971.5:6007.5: 0.158 mag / 2.62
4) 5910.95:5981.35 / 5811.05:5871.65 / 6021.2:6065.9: 0.033 mag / 2.63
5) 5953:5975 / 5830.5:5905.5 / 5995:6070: -0.027 mag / 2.53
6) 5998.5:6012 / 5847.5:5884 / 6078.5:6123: 0.035 mag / 2.6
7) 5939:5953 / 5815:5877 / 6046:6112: 0.054 mag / 2.64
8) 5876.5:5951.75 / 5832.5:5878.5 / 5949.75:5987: 0.086 mag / 2.59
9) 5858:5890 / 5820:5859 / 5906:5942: 0.067 mag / 2.61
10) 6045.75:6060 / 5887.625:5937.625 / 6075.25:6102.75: -0.042 mag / 2.56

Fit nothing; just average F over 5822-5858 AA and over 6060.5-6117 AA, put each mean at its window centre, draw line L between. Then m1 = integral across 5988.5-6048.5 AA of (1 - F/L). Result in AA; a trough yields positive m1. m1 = 1.9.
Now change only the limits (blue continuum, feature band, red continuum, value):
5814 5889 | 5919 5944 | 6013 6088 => 0.44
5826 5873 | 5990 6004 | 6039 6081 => 0.56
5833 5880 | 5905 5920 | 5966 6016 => 0.45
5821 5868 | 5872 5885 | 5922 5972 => 0.68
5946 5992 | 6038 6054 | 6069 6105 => -0.14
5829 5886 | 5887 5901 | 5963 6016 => 2.97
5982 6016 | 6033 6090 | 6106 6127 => -0.71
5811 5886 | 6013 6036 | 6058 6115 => 0.60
